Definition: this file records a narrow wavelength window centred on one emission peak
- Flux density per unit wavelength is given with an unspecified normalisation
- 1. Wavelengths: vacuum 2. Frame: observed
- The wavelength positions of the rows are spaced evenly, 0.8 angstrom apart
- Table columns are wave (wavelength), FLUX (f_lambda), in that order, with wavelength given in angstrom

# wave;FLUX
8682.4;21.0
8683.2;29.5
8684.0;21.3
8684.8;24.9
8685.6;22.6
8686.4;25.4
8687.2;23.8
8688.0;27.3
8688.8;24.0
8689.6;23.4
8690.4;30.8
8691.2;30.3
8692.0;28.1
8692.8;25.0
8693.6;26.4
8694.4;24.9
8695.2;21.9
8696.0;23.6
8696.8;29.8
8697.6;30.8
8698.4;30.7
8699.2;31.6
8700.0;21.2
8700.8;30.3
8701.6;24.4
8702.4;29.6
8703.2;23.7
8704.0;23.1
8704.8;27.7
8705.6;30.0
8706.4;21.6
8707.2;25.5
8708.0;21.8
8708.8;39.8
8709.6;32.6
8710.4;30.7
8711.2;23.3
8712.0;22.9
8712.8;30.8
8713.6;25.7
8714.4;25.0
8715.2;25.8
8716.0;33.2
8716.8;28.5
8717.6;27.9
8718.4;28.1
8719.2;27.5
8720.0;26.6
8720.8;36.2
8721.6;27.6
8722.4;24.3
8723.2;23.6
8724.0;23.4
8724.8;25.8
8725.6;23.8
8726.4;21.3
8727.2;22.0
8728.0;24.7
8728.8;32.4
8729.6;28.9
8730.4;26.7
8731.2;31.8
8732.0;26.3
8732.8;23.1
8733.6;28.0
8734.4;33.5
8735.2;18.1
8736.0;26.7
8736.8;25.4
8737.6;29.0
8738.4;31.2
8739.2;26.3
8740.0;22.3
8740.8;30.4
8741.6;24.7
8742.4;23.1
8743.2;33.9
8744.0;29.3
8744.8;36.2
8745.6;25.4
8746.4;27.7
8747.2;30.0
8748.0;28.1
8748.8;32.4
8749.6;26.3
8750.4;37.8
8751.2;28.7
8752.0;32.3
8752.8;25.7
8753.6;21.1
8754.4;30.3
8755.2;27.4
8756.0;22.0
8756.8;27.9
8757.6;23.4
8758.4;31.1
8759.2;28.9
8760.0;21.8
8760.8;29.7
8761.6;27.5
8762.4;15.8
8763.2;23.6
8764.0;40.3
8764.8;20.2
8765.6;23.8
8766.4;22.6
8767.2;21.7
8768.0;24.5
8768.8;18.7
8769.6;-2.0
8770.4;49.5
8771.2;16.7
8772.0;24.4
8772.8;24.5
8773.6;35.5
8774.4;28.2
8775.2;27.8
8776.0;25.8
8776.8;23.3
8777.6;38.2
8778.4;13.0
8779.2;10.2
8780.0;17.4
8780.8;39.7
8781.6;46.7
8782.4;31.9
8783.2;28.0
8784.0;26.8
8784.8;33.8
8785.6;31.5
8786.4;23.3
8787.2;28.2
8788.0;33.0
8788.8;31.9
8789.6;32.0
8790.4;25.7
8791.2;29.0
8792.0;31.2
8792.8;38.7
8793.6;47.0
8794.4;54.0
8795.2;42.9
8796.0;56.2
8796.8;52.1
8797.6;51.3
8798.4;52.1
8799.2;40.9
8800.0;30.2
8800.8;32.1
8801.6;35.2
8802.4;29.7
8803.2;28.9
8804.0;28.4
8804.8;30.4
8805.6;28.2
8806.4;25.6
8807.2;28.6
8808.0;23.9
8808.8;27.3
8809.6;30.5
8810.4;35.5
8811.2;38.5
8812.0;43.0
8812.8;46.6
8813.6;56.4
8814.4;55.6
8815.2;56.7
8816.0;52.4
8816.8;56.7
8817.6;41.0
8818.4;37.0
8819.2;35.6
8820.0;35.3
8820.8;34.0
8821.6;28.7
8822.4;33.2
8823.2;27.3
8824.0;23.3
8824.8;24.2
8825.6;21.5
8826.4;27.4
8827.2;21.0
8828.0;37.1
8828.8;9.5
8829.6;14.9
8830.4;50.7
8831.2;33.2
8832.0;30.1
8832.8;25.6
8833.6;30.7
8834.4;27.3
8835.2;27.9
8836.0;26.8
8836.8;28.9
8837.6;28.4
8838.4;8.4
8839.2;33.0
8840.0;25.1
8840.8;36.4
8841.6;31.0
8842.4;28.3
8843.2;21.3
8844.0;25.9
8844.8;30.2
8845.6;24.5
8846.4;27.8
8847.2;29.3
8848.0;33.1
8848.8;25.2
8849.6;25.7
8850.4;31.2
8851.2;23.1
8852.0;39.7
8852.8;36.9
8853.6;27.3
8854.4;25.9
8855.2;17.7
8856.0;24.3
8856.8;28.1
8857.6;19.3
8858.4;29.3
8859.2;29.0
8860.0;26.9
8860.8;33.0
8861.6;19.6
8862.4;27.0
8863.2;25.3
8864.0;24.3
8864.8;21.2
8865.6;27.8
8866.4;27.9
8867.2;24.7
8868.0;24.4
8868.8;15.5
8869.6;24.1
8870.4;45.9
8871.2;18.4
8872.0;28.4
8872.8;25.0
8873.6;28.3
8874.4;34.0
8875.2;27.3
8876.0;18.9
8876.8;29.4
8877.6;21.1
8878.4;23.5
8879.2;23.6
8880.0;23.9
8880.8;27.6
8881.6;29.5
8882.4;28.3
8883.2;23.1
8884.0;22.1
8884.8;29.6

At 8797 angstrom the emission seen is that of [S II] 6716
